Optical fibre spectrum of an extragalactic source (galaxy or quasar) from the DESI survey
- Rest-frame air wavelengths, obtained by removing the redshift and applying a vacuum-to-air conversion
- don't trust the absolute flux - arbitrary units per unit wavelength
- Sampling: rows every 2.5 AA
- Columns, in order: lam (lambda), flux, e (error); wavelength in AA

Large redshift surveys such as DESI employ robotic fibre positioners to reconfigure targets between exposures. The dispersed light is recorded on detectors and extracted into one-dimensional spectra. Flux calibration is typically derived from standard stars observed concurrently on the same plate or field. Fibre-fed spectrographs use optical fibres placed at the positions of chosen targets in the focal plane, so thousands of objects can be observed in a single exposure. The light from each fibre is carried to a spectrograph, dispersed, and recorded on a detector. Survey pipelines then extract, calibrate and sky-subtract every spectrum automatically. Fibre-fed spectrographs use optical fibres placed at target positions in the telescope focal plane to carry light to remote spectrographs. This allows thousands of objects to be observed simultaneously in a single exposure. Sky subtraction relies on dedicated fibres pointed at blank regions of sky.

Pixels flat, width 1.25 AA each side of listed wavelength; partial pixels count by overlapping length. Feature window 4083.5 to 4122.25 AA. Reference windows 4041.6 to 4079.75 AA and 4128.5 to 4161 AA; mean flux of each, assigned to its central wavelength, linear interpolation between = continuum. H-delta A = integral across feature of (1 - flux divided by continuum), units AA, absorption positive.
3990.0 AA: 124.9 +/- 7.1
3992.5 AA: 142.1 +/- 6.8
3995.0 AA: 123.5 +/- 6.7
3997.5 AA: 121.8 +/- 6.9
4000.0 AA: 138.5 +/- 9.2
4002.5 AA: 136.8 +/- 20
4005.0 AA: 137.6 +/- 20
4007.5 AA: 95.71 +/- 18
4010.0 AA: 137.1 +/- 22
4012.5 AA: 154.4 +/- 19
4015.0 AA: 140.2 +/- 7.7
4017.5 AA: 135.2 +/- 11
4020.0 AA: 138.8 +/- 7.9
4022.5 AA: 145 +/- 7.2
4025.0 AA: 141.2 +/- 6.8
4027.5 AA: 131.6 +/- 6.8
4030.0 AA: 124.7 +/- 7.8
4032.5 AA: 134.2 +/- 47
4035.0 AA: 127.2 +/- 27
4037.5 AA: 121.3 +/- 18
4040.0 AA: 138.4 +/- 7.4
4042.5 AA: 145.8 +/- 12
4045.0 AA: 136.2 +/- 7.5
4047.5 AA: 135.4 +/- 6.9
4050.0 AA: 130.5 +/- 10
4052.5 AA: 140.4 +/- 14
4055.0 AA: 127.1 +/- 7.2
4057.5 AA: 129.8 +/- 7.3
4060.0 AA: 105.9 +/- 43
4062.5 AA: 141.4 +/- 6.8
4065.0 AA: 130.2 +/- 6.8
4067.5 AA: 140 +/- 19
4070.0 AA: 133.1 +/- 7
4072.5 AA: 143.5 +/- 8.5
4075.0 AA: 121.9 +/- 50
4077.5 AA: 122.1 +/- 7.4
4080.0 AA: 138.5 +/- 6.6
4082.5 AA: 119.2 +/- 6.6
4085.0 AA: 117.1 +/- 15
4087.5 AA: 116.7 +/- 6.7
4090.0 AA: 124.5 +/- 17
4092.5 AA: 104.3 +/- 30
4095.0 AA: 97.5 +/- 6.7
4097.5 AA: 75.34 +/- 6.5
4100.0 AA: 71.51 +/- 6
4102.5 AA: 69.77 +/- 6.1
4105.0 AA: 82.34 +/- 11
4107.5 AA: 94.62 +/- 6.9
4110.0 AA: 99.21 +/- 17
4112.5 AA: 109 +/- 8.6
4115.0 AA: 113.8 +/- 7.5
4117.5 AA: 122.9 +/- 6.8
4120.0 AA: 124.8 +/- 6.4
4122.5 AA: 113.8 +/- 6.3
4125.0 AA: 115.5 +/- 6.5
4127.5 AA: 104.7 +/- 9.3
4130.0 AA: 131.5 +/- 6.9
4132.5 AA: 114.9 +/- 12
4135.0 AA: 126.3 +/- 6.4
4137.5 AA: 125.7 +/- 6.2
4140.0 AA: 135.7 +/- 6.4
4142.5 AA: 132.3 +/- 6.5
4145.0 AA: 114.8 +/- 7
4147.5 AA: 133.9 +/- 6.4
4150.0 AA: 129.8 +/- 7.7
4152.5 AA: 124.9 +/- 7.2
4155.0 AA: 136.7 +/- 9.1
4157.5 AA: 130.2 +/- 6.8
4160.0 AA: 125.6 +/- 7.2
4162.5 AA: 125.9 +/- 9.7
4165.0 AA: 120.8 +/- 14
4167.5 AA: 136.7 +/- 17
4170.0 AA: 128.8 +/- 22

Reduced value 8.34 AA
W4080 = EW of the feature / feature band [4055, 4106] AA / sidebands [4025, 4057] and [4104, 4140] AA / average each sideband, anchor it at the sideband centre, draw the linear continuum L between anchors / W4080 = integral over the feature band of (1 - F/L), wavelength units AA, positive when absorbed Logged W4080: 3.86 AA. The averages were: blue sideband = 133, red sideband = 114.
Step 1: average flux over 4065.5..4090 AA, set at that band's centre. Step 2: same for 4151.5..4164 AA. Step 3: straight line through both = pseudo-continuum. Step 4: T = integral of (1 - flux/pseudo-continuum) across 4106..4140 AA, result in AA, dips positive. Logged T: 3.4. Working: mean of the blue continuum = 128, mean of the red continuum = 129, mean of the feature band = 116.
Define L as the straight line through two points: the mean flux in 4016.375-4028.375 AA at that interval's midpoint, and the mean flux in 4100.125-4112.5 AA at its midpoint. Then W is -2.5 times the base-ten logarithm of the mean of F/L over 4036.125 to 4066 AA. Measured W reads -0.094 mag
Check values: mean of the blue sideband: 139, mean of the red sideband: 87.4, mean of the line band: 132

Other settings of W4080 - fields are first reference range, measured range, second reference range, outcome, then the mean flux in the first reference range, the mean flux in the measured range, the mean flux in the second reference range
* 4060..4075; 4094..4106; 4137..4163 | 4.8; 134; 78.8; 129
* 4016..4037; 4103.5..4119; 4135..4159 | 3.2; 134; 103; 129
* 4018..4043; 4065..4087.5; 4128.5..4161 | 0.5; 135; 129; 128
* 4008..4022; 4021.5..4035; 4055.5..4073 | 0.2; 139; 134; 131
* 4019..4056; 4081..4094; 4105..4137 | 0.6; 135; 116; 113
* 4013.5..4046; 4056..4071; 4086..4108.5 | -2.1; 136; 130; 93.2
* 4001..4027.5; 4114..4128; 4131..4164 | 1.4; 136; 117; 127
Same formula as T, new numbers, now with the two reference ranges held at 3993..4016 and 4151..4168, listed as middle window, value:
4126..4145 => 0.8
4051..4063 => 0.2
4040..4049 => -0.5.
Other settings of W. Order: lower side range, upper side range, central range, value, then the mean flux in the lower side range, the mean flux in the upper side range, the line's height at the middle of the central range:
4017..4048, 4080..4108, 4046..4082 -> -0.129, 135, 99.4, 117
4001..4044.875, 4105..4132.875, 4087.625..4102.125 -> 0.234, 134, 112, 117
